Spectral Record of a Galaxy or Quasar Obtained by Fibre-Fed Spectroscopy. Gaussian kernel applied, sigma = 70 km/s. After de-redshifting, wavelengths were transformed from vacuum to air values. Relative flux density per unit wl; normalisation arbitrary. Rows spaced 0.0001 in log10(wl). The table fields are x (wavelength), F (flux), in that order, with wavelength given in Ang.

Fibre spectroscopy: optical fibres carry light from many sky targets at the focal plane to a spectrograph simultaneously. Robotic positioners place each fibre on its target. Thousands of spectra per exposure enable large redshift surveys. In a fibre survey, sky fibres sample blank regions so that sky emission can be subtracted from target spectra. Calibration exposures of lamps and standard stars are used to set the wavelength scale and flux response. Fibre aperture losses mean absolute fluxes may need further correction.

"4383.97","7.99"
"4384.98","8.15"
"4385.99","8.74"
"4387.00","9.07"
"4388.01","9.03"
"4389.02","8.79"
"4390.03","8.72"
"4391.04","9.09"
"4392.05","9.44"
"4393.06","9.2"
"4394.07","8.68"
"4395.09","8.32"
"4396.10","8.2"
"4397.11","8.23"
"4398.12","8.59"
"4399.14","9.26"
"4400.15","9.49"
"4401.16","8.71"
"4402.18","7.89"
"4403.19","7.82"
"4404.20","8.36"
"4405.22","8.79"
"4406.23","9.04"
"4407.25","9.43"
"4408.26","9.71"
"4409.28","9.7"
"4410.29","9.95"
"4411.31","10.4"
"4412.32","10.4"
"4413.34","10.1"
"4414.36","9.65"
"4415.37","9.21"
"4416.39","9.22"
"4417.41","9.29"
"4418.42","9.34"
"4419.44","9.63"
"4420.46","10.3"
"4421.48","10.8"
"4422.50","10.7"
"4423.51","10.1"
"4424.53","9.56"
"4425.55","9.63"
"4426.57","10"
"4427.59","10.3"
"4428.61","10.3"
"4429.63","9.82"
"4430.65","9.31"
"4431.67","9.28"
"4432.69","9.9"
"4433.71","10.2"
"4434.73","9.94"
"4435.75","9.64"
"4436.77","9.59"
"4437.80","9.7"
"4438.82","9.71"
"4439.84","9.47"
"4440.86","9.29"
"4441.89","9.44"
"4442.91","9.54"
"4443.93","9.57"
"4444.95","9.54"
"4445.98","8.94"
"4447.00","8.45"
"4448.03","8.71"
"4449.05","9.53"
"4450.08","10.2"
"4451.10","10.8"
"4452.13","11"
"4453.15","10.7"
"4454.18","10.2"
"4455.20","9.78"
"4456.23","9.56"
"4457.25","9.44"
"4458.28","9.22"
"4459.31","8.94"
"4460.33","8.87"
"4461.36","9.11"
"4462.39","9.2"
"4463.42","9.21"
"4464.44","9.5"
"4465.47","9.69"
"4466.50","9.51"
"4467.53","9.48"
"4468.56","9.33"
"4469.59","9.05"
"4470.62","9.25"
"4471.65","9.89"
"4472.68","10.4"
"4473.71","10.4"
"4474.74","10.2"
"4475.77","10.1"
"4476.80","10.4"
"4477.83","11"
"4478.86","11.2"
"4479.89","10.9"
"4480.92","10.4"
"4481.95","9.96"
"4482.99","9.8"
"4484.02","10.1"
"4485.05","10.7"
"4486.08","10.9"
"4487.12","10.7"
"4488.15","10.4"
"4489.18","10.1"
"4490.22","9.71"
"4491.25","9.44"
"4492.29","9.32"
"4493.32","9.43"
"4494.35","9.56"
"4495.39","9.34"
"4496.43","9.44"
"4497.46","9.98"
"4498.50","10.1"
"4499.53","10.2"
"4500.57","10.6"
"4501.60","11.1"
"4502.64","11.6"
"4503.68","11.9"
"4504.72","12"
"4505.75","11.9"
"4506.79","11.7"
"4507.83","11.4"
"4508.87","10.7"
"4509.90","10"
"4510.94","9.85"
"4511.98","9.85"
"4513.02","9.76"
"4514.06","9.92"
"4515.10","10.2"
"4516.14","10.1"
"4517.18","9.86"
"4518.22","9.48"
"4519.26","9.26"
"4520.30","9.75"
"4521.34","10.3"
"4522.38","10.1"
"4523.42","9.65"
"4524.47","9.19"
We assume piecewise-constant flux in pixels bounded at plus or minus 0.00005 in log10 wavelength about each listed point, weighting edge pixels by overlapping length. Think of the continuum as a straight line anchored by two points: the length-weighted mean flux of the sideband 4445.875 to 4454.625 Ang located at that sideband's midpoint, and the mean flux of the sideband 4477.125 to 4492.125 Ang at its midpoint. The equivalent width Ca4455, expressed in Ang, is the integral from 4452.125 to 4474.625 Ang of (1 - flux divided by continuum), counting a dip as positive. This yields 1.0 Ang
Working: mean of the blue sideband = 9.87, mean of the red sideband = 10.4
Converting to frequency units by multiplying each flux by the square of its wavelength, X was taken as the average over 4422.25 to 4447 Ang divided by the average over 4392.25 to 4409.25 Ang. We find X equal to 1.12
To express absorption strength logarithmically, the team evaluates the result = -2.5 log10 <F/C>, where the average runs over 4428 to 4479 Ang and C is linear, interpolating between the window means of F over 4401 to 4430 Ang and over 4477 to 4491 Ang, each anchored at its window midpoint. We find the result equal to 0.04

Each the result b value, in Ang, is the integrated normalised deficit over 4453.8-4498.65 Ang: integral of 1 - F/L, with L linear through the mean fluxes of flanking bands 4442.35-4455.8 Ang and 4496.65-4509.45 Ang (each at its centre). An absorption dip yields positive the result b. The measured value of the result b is 2.5 Ang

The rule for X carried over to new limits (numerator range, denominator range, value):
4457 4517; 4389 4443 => 1.11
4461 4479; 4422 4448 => 1.03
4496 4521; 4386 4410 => 1.24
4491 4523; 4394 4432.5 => 1.14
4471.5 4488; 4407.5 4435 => 1.09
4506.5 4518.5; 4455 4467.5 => 1.12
